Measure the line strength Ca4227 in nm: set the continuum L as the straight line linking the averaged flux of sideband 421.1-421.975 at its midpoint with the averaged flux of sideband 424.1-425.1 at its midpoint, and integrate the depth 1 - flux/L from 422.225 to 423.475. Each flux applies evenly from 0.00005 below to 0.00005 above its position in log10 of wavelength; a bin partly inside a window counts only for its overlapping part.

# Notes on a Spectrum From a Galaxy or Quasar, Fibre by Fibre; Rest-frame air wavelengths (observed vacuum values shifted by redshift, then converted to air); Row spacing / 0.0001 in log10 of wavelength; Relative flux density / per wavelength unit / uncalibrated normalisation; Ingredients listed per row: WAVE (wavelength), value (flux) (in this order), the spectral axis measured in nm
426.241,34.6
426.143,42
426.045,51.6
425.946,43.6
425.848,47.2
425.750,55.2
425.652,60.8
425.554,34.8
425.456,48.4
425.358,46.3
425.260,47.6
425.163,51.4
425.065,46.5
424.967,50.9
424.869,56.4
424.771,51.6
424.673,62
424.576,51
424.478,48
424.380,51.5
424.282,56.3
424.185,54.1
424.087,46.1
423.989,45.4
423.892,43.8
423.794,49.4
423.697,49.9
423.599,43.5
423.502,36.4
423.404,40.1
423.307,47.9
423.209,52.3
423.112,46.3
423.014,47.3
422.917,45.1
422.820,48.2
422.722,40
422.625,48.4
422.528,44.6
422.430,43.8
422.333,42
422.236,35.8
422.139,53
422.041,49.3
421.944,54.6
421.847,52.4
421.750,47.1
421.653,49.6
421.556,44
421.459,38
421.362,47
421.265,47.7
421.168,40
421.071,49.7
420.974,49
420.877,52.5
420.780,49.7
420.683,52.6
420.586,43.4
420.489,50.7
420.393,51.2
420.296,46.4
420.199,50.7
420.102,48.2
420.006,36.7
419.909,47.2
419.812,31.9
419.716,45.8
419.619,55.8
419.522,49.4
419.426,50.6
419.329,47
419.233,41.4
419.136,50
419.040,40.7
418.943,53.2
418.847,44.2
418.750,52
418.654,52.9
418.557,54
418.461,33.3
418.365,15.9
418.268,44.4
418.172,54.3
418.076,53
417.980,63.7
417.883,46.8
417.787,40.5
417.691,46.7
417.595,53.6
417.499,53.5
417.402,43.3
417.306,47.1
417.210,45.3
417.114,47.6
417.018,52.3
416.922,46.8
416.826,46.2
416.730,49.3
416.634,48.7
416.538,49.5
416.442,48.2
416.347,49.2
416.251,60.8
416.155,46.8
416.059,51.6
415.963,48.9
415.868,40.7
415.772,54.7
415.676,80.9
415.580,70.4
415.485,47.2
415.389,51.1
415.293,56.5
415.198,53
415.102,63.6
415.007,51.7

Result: 0.11 nm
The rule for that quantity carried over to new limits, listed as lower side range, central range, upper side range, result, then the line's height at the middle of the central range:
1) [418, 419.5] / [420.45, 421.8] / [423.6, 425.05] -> 0.03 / 48.2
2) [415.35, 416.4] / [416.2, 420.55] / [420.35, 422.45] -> 0.33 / 51.5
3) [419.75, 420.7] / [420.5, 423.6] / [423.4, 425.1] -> 0.06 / 47.3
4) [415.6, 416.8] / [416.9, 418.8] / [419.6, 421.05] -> 0.12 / 50.6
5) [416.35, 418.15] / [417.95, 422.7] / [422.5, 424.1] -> 0.05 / 47.3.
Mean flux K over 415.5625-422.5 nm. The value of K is 48.1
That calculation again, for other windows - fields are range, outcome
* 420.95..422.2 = 47.7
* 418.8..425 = 47.5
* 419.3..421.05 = 47.7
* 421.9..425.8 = 48.1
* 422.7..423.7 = 45.1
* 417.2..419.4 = 46.9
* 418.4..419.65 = 47.6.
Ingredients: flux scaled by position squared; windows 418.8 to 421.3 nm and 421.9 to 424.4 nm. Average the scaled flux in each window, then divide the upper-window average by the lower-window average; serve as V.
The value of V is 1.0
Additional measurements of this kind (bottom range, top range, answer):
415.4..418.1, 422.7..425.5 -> 0.98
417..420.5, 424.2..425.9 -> 1.12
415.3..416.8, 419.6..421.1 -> 0.91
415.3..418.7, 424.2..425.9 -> 1.07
